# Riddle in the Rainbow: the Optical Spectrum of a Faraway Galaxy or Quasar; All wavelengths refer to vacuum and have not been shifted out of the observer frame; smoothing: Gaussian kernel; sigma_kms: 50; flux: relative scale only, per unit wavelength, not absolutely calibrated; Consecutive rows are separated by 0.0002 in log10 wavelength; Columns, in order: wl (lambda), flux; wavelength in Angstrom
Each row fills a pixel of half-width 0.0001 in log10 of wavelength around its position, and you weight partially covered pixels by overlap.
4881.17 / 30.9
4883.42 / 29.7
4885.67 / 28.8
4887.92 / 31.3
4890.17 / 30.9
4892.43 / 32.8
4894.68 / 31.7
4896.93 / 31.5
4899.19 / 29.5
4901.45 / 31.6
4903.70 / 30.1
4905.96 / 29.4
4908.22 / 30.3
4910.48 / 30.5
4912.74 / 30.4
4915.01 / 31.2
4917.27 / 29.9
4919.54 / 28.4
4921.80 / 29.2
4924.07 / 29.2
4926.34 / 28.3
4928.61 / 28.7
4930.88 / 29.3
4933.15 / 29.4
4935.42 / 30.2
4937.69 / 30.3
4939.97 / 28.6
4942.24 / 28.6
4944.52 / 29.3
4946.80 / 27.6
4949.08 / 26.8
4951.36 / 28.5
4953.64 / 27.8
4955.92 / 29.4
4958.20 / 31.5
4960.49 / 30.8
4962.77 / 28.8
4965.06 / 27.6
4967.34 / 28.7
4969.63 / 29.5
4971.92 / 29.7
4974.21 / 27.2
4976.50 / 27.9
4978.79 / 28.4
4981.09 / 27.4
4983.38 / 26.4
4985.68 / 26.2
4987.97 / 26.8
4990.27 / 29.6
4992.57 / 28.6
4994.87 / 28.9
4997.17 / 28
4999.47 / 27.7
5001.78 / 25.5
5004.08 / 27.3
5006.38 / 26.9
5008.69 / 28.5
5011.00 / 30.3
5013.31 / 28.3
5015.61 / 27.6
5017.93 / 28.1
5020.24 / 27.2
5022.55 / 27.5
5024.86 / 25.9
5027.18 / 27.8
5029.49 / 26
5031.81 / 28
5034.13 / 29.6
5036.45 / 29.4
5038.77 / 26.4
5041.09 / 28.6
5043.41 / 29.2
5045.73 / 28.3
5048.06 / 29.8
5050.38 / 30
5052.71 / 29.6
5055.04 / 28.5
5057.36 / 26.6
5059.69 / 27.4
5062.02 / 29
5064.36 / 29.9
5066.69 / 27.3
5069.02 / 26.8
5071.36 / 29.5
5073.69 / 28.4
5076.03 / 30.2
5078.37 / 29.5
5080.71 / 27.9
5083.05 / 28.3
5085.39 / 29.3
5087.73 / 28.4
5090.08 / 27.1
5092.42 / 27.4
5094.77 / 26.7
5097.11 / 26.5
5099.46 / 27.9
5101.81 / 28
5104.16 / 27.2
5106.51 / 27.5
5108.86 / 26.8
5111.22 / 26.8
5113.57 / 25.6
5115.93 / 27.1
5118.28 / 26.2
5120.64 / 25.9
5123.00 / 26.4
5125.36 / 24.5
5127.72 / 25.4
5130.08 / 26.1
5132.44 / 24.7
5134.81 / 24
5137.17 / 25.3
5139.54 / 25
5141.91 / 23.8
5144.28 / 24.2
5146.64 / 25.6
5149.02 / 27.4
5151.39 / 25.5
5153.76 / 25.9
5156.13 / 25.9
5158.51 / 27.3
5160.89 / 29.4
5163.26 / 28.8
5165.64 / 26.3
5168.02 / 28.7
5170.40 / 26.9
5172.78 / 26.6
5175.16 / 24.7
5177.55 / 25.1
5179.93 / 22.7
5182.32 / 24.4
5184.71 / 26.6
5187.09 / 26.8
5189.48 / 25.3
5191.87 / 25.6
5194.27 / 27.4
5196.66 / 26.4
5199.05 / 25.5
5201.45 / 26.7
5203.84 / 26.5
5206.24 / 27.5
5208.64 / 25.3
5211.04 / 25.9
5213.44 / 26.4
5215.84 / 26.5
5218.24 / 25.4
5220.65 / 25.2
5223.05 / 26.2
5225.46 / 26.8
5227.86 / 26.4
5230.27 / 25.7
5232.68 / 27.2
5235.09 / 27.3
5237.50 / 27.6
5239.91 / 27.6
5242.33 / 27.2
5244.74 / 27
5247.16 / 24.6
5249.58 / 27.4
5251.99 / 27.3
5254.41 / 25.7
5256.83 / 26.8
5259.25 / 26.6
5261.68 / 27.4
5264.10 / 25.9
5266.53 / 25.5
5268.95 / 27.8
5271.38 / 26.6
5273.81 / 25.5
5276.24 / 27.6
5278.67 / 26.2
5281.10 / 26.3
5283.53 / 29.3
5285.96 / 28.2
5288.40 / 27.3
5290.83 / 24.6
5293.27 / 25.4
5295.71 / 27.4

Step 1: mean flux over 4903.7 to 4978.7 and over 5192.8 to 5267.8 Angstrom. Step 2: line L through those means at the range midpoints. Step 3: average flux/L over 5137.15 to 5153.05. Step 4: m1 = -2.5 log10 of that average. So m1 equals 0.08 mag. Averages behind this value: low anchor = 29.2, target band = 25.3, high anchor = 26.5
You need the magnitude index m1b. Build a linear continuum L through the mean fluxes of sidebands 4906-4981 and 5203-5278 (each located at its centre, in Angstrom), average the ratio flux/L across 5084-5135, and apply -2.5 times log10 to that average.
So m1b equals 0.04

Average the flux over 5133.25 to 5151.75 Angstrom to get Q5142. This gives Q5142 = 25.1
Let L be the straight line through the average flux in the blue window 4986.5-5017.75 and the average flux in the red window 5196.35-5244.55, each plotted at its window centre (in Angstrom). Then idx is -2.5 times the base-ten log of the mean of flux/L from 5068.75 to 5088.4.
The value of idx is -0.05 mag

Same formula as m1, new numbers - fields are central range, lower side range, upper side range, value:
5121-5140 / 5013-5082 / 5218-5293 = 0.099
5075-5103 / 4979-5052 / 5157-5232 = -0.032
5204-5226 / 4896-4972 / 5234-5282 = 0.038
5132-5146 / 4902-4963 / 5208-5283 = 0.124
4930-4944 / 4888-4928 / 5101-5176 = 0.014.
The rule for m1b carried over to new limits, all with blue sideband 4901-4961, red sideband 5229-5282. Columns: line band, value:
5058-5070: 0.010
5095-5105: 0.025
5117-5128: 0.084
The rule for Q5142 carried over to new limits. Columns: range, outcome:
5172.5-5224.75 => 25.8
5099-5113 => 27.3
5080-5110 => 27.6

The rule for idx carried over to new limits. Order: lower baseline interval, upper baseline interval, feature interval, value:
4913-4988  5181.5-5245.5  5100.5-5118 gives 0.01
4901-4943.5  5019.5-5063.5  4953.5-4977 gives 0.00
